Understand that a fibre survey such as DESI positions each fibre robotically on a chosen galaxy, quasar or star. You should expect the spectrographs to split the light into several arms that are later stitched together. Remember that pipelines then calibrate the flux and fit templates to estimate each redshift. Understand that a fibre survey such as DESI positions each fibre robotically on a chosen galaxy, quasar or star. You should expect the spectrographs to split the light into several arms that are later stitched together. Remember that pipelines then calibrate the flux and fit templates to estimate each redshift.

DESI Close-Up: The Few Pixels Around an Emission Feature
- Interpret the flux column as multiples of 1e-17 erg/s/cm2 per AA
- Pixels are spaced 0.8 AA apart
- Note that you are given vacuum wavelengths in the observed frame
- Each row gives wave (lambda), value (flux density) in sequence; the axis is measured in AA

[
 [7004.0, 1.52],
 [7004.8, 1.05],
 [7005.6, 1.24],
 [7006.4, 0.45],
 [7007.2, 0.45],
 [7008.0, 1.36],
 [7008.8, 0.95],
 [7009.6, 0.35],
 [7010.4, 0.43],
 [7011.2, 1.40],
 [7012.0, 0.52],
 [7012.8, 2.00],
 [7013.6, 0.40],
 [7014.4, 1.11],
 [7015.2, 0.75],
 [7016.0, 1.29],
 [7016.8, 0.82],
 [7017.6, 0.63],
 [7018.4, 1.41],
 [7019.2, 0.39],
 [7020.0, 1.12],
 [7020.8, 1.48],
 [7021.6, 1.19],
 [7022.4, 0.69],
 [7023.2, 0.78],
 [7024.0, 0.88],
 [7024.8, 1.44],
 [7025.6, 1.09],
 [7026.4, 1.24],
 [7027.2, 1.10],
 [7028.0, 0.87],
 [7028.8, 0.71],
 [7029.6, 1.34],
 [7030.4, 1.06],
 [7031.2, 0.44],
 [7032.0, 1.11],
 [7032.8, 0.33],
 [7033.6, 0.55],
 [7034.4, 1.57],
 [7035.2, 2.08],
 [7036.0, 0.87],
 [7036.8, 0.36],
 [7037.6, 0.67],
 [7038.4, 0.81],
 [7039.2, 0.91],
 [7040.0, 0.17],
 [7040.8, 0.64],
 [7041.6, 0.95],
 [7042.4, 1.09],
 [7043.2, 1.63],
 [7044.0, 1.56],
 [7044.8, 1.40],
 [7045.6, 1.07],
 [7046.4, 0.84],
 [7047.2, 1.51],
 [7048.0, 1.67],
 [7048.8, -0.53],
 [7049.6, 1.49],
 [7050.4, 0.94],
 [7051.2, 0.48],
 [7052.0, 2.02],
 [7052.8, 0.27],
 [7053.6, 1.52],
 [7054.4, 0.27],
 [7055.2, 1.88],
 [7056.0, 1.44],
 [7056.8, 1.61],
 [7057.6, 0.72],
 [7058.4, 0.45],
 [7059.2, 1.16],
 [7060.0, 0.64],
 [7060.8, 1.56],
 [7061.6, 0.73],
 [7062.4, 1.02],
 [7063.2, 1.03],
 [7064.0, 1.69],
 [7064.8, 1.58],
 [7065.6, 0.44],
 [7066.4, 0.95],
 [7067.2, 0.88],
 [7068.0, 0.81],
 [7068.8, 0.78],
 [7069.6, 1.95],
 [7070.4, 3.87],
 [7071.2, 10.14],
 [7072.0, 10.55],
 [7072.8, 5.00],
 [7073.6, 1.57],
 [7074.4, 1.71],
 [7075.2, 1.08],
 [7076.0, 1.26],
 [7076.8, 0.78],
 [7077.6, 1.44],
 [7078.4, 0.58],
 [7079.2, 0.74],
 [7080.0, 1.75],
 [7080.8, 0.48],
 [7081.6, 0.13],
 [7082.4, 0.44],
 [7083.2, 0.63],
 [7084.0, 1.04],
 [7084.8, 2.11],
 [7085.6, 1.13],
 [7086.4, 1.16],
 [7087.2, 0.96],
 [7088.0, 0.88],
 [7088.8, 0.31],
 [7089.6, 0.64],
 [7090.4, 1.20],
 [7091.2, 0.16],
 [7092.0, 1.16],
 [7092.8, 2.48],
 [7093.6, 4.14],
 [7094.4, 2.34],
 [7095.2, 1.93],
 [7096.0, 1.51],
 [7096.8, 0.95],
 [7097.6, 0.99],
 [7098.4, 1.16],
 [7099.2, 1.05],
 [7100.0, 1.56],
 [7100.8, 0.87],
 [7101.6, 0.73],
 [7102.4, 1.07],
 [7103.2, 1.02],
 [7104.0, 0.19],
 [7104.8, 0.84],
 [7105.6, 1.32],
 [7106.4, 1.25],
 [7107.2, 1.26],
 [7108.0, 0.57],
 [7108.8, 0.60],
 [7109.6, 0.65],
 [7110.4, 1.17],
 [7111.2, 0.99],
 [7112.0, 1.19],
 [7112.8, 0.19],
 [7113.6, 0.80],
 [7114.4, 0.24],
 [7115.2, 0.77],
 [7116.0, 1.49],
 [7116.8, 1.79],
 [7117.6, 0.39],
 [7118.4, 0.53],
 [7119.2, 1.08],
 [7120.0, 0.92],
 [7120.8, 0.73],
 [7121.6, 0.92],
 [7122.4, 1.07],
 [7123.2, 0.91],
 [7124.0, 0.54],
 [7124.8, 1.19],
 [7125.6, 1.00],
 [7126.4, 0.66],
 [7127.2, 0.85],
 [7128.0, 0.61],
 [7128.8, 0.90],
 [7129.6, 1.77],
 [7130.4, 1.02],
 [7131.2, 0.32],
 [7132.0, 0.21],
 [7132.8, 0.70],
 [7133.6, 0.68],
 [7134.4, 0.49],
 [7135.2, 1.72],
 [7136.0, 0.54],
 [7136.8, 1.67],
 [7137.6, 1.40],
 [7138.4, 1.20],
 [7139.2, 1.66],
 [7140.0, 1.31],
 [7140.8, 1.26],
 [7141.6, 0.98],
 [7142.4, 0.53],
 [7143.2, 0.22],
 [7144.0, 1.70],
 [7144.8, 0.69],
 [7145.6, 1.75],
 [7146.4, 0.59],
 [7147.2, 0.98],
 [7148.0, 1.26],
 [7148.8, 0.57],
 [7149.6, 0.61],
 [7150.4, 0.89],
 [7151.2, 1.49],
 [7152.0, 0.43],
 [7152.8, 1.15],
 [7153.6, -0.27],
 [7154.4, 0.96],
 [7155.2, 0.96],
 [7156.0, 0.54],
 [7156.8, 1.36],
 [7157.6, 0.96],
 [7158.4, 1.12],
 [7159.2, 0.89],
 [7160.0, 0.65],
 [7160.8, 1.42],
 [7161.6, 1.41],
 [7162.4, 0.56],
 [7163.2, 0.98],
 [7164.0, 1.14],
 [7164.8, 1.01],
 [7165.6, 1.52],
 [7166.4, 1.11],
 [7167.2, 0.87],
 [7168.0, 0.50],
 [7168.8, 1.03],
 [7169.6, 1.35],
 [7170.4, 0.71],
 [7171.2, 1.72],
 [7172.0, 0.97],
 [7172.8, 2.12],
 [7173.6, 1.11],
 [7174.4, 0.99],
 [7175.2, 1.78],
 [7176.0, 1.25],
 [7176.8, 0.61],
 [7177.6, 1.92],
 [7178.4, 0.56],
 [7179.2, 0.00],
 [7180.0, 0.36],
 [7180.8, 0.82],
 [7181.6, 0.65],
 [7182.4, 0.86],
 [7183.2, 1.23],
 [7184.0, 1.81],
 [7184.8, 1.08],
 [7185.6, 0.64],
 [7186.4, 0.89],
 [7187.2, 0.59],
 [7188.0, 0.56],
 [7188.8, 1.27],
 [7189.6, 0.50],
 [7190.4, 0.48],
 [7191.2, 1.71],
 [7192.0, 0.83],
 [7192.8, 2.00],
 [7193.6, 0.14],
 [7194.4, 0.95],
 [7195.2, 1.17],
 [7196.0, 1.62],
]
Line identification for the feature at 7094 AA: [N II]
